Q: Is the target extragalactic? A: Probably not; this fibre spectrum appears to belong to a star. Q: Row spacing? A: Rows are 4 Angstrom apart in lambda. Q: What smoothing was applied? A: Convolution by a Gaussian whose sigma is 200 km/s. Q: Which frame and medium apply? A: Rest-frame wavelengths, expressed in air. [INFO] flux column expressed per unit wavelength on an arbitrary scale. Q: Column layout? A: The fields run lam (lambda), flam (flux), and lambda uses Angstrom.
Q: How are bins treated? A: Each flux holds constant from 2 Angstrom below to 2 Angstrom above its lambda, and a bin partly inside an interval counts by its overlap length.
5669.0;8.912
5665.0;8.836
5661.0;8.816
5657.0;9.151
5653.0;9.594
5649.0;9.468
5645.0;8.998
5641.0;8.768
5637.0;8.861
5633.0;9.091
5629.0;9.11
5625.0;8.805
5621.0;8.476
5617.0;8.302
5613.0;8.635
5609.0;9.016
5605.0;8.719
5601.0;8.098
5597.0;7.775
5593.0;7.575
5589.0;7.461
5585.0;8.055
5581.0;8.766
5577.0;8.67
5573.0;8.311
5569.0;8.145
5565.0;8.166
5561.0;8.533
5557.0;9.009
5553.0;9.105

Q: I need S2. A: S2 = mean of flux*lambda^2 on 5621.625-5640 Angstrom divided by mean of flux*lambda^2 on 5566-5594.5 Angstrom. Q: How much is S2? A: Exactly 1.1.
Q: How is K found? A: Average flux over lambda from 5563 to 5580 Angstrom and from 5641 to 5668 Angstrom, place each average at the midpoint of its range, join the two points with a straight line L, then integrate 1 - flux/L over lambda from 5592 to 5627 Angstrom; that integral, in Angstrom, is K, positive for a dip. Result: 1.2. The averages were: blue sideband 8.35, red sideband 9.11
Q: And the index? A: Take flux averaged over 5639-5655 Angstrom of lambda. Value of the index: 9.21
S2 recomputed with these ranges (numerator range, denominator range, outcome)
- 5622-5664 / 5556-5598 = 1.13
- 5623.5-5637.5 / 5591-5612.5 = 1.10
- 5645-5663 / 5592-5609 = 1.15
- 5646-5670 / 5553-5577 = 1.11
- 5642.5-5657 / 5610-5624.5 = 1.10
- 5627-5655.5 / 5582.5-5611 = 1.14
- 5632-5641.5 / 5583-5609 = 1.13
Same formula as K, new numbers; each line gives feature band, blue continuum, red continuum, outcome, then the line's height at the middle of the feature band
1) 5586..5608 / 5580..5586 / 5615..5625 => 1.2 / 8.43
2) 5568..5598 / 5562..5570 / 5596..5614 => 0.8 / 8.32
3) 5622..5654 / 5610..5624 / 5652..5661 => -0.5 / 8.9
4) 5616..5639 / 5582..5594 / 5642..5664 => -0.4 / 8.63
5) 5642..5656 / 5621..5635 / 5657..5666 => -0.6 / 8.91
